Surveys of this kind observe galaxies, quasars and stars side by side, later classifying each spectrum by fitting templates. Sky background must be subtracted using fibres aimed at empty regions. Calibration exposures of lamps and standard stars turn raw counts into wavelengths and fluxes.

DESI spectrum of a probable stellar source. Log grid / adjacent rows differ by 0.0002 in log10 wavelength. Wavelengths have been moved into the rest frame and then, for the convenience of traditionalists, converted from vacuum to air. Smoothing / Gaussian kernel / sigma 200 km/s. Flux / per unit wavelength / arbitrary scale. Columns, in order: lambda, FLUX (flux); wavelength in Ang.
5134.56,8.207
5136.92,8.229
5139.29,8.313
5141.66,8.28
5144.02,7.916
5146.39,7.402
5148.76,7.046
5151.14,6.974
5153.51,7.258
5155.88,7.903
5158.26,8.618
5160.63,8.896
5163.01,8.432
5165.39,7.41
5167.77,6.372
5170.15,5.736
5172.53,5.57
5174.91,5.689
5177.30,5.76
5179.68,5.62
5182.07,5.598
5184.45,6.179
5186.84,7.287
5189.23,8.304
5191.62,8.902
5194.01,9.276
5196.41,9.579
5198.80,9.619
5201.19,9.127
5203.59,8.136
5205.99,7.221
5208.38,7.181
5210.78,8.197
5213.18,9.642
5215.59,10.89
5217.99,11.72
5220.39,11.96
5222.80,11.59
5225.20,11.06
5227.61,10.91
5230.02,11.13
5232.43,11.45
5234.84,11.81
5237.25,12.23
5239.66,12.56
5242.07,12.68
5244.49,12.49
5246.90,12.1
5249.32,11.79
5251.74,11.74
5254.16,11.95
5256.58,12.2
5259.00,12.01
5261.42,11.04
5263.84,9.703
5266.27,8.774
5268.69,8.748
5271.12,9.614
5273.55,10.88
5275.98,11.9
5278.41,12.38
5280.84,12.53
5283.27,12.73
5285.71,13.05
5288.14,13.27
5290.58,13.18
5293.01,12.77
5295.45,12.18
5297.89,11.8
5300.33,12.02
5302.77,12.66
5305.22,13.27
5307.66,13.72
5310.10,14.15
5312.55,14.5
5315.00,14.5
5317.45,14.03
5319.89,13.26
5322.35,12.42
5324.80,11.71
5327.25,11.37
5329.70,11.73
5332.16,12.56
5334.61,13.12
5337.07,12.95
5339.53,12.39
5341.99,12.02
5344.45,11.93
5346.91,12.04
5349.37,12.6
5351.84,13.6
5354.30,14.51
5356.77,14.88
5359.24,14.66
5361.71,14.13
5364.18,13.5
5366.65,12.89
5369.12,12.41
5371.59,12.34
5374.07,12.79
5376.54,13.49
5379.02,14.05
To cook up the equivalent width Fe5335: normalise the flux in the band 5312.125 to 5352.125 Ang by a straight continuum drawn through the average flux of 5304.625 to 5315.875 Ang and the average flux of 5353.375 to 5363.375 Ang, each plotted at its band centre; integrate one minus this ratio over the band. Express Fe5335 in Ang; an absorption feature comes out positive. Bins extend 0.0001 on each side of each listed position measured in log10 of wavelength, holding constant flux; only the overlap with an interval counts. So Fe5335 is 4.4 Ang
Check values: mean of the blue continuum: 14.1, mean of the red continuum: 14.5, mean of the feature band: 12.7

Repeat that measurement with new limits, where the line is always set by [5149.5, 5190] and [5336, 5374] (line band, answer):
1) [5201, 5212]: 0.3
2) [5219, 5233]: -4.1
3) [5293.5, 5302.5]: -0.7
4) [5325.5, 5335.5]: 0.1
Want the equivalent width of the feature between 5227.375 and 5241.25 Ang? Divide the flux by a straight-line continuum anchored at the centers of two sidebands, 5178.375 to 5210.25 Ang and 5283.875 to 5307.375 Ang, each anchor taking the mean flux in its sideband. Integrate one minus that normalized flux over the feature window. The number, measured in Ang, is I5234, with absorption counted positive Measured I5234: -2.81 Ang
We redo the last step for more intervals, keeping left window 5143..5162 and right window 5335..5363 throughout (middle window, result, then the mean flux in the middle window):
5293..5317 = -2.36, 13.2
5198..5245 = -4.08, 10.6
